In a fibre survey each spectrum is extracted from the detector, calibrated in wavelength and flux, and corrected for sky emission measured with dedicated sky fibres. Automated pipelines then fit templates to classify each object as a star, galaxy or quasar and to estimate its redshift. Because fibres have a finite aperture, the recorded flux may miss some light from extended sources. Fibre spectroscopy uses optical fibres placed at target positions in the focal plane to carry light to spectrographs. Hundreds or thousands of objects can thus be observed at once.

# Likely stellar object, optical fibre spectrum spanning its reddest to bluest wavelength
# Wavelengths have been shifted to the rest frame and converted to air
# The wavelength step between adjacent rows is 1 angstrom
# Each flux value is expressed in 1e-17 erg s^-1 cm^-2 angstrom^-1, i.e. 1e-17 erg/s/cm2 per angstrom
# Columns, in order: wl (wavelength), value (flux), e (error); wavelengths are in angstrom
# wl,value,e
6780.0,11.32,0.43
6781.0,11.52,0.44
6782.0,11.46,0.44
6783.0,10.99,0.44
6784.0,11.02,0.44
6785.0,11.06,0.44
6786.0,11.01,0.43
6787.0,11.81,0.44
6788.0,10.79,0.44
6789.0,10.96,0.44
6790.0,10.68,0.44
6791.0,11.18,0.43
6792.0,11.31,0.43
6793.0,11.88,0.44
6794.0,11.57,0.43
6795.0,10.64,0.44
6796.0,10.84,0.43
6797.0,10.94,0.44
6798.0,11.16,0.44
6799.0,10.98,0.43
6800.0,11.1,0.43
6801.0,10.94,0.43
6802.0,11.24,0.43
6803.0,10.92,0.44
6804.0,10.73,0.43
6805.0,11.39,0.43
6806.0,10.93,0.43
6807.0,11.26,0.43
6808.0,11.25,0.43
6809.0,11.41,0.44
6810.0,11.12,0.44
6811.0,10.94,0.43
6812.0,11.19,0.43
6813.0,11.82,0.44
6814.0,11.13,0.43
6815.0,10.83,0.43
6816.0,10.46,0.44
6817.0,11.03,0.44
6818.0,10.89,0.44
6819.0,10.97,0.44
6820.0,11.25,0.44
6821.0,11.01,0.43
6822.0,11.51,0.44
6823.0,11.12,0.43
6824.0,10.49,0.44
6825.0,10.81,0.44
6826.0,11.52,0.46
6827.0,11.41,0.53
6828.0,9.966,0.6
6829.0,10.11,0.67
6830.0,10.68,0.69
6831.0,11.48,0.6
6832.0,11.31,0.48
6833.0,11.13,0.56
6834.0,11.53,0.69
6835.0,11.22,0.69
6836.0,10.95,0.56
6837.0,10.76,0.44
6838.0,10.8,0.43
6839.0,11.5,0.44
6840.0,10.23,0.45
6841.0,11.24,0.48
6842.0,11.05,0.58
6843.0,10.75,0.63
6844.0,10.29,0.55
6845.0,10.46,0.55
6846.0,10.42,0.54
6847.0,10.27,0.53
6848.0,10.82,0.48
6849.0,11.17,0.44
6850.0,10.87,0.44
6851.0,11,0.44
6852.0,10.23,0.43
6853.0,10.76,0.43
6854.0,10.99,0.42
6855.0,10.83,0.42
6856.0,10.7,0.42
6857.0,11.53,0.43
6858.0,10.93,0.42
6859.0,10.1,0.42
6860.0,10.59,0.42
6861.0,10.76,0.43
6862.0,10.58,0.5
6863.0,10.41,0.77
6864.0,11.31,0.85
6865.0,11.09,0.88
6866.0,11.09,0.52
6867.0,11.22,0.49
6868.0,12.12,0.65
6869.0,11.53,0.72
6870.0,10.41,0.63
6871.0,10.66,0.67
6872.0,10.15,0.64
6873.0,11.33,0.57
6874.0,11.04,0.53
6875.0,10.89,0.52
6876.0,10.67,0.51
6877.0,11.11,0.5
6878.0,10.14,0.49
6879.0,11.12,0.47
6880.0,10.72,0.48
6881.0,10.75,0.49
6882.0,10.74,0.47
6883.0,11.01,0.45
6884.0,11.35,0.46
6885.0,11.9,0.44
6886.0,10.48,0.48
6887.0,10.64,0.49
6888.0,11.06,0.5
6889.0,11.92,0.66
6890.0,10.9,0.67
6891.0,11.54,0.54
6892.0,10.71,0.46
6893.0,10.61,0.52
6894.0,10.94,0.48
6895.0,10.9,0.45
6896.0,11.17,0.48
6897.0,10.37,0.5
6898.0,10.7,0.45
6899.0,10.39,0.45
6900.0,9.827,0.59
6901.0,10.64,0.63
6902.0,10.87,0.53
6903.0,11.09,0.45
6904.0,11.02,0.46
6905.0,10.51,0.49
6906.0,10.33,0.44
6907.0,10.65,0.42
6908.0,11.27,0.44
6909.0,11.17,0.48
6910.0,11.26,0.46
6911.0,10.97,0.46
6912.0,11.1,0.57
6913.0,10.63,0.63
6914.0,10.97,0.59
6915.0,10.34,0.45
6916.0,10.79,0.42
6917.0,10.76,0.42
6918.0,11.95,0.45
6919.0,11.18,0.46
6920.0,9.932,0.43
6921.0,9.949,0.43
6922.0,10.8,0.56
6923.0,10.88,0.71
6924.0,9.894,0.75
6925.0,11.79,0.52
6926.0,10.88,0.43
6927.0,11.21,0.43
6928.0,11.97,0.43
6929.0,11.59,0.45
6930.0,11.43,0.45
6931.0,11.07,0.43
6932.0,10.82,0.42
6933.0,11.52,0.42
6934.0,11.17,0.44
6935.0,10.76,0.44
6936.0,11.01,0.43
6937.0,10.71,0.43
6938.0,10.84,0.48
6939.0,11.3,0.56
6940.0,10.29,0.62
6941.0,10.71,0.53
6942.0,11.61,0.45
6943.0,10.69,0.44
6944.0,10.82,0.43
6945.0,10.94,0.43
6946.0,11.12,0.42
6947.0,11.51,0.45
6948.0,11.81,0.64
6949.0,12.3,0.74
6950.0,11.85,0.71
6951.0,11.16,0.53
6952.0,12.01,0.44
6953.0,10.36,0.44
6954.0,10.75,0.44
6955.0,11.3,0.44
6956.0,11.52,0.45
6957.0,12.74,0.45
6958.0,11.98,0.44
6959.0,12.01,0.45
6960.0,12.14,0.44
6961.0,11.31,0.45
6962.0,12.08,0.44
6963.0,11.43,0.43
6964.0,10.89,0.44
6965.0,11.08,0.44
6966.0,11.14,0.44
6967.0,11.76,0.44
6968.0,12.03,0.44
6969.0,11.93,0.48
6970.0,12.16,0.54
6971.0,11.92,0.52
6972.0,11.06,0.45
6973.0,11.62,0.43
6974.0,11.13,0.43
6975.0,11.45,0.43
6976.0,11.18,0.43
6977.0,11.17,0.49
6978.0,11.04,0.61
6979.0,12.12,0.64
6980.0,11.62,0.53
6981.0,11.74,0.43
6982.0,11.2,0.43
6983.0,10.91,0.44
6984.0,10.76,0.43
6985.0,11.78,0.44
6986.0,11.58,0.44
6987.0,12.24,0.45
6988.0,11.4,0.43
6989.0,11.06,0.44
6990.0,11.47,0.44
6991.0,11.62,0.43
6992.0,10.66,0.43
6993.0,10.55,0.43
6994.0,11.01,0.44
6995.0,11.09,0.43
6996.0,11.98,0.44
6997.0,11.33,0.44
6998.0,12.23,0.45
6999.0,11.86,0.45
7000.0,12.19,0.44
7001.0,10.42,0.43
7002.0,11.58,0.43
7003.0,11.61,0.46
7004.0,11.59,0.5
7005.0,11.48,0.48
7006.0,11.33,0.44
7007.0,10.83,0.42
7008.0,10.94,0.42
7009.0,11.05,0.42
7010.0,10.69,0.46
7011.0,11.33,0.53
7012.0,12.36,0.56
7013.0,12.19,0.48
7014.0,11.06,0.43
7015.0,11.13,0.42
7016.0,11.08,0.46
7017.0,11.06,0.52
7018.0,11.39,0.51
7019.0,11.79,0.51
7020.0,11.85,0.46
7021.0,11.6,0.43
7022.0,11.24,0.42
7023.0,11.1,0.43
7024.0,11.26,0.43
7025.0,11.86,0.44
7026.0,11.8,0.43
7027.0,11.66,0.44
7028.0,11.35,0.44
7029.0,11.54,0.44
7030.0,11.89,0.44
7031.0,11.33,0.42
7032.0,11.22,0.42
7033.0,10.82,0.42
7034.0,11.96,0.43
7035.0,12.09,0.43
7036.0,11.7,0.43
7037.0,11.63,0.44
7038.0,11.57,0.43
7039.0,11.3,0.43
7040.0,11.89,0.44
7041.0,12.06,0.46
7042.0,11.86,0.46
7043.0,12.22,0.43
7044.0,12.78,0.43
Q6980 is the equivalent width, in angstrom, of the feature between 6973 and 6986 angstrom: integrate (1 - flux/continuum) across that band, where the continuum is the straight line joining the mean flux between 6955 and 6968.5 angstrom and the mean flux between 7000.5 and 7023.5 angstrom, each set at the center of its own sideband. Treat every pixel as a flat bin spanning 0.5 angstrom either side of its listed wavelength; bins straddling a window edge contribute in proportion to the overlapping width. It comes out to 0.2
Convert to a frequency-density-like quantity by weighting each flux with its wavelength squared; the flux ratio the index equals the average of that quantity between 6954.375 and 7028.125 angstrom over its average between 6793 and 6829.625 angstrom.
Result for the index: 1.1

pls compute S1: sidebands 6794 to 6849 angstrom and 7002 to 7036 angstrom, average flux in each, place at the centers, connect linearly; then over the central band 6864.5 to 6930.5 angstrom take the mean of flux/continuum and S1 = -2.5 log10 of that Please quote 0.02 mag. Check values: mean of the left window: 11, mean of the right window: 11.4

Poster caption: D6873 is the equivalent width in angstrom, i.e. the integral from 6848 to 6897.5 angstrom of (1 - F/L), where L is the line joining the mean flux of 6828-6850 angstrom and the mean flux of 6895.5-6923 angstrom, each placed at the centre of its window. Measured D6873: -0.51 angstrom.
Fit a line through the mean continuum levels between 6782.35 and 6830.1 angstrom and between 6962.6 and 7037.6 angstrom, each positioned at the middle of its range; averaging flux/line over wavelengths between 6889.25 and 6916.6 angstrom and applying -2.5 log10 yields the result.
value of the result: 0.04 mag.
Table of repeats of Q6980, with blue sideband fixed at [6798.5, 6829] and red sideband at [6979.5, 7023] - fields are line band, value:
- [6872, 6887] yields 0.3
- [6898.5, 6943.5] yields 1.4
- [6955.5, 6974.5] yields -0.6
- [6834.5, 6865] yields 0.9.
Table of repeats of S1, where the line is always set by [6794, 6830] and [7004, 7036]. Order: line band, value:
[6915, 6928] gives 0.037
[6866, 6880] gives 0.018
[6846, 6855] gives 0.034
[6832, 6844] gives 0.007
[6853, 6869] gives 0.015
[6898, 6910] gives 0.047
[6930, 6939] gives 0.023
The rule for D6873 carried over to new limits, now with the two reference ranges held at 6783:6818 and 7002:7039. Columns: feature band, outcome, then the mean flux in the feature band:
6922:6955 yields 0.5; 11.1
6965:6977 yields -0.2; 11.5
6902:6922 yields 0.8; 10.8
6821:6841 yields 0.3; 11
